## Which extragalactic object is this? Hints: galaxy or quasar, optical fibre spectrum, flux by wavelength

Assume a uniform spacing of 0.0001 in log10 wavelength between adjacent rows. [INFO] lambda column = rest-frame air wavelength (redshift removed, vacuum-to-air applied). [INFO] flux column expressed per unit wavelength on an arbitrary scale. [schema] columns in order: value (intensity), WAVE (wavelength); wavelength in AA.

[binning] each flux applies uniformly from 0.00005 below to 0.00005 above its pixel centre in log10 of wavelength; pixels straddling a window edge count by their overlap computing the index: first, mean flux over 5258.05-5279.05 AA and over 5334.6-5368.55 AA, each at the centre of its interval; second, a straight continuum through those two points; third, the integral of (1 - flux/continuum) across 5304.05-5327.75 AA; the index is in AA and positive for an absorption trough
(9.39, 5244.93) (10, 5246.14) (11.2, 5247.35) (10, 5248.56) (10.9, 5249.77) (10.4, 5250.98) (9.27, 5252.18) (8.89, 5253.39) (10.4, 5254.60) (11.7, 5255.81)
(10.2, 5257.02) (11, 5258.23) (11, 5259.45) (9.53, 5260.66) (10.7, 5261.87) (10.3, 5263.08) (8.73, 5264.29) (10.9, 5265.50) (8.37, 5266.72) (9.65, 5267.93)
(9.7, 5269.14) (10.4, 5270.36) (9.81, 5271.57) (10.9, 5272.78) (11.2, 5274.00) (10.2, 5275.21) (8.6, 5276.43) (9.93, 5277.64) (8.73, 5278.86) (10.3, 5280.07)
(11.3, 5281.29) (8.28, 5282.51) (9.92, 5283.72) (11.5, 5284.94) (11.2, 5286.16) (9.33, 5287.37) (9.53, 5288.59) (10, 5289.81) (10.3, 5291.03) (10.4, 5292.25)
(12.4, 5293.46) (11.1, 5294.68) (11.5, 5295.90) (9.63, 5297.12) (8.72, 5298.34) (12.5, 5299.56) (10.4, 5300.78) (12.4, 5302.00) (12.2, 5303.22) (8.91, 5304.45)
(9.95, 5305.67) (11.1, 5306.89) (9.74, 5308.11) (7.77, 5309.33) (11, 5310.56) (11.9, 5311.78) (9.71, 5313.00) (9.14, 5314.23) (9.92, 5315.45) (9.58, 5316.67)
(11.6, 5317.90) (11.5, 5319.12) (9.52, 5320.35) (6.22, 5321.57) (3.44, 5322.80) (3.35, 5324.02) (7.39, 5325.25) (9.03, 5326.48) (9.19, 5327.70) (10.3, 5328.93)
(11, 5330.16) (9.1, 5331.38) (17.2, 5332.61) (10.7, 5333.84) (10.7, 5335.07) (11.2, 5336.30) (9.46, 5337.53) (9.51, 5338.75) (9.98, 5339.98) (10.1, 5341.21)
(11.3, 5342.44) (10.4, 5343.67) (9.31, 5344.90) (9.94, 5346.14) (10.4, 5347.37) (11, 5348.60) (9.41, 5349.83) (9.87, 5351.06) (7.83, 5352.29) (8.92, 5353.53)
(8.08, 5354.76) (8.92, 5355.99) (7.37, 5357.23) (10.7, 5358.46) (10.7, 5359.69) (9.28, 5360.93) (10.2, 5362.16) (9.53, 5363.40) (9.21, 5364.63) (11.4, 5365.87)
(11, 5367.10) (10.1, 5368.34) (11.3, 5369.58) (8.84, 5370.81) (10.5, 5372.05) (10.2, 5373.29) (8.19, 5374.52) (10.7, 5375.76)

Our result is 2.2 AA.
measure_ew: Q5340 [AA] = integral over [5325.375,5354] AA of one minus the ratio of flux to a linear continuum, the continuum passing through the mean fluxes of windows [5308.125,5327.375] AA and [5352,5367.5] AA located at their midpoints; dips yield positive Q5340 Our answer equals -3.4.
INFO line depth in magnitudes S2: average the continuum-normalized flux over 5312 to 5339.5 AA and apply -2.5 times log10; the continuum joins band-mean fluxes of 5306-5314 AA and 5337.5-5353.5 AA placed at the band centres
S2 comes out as 0.054 mag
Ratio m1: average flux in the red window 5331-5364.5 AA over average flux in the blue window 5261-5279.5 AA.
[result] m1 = 1.02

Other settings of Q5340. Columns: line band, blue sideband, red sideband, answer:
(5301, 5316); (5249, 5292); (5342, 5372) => -0.5 AA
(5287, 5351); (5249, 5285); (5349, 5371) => -1.4 AA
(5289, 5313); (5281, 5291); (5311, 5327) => -2.9 AA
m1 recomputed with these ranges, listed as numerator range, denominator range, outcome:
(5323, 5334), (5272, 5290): 0.94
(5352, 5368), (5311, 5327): 1.10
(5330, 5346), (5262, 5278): 1.08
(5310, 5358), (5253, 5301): 0.94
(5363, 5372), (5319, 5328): 1.43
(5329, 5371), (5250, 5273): 1.00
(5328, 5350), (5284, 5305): 0.99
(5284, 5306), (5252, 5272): 1.06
